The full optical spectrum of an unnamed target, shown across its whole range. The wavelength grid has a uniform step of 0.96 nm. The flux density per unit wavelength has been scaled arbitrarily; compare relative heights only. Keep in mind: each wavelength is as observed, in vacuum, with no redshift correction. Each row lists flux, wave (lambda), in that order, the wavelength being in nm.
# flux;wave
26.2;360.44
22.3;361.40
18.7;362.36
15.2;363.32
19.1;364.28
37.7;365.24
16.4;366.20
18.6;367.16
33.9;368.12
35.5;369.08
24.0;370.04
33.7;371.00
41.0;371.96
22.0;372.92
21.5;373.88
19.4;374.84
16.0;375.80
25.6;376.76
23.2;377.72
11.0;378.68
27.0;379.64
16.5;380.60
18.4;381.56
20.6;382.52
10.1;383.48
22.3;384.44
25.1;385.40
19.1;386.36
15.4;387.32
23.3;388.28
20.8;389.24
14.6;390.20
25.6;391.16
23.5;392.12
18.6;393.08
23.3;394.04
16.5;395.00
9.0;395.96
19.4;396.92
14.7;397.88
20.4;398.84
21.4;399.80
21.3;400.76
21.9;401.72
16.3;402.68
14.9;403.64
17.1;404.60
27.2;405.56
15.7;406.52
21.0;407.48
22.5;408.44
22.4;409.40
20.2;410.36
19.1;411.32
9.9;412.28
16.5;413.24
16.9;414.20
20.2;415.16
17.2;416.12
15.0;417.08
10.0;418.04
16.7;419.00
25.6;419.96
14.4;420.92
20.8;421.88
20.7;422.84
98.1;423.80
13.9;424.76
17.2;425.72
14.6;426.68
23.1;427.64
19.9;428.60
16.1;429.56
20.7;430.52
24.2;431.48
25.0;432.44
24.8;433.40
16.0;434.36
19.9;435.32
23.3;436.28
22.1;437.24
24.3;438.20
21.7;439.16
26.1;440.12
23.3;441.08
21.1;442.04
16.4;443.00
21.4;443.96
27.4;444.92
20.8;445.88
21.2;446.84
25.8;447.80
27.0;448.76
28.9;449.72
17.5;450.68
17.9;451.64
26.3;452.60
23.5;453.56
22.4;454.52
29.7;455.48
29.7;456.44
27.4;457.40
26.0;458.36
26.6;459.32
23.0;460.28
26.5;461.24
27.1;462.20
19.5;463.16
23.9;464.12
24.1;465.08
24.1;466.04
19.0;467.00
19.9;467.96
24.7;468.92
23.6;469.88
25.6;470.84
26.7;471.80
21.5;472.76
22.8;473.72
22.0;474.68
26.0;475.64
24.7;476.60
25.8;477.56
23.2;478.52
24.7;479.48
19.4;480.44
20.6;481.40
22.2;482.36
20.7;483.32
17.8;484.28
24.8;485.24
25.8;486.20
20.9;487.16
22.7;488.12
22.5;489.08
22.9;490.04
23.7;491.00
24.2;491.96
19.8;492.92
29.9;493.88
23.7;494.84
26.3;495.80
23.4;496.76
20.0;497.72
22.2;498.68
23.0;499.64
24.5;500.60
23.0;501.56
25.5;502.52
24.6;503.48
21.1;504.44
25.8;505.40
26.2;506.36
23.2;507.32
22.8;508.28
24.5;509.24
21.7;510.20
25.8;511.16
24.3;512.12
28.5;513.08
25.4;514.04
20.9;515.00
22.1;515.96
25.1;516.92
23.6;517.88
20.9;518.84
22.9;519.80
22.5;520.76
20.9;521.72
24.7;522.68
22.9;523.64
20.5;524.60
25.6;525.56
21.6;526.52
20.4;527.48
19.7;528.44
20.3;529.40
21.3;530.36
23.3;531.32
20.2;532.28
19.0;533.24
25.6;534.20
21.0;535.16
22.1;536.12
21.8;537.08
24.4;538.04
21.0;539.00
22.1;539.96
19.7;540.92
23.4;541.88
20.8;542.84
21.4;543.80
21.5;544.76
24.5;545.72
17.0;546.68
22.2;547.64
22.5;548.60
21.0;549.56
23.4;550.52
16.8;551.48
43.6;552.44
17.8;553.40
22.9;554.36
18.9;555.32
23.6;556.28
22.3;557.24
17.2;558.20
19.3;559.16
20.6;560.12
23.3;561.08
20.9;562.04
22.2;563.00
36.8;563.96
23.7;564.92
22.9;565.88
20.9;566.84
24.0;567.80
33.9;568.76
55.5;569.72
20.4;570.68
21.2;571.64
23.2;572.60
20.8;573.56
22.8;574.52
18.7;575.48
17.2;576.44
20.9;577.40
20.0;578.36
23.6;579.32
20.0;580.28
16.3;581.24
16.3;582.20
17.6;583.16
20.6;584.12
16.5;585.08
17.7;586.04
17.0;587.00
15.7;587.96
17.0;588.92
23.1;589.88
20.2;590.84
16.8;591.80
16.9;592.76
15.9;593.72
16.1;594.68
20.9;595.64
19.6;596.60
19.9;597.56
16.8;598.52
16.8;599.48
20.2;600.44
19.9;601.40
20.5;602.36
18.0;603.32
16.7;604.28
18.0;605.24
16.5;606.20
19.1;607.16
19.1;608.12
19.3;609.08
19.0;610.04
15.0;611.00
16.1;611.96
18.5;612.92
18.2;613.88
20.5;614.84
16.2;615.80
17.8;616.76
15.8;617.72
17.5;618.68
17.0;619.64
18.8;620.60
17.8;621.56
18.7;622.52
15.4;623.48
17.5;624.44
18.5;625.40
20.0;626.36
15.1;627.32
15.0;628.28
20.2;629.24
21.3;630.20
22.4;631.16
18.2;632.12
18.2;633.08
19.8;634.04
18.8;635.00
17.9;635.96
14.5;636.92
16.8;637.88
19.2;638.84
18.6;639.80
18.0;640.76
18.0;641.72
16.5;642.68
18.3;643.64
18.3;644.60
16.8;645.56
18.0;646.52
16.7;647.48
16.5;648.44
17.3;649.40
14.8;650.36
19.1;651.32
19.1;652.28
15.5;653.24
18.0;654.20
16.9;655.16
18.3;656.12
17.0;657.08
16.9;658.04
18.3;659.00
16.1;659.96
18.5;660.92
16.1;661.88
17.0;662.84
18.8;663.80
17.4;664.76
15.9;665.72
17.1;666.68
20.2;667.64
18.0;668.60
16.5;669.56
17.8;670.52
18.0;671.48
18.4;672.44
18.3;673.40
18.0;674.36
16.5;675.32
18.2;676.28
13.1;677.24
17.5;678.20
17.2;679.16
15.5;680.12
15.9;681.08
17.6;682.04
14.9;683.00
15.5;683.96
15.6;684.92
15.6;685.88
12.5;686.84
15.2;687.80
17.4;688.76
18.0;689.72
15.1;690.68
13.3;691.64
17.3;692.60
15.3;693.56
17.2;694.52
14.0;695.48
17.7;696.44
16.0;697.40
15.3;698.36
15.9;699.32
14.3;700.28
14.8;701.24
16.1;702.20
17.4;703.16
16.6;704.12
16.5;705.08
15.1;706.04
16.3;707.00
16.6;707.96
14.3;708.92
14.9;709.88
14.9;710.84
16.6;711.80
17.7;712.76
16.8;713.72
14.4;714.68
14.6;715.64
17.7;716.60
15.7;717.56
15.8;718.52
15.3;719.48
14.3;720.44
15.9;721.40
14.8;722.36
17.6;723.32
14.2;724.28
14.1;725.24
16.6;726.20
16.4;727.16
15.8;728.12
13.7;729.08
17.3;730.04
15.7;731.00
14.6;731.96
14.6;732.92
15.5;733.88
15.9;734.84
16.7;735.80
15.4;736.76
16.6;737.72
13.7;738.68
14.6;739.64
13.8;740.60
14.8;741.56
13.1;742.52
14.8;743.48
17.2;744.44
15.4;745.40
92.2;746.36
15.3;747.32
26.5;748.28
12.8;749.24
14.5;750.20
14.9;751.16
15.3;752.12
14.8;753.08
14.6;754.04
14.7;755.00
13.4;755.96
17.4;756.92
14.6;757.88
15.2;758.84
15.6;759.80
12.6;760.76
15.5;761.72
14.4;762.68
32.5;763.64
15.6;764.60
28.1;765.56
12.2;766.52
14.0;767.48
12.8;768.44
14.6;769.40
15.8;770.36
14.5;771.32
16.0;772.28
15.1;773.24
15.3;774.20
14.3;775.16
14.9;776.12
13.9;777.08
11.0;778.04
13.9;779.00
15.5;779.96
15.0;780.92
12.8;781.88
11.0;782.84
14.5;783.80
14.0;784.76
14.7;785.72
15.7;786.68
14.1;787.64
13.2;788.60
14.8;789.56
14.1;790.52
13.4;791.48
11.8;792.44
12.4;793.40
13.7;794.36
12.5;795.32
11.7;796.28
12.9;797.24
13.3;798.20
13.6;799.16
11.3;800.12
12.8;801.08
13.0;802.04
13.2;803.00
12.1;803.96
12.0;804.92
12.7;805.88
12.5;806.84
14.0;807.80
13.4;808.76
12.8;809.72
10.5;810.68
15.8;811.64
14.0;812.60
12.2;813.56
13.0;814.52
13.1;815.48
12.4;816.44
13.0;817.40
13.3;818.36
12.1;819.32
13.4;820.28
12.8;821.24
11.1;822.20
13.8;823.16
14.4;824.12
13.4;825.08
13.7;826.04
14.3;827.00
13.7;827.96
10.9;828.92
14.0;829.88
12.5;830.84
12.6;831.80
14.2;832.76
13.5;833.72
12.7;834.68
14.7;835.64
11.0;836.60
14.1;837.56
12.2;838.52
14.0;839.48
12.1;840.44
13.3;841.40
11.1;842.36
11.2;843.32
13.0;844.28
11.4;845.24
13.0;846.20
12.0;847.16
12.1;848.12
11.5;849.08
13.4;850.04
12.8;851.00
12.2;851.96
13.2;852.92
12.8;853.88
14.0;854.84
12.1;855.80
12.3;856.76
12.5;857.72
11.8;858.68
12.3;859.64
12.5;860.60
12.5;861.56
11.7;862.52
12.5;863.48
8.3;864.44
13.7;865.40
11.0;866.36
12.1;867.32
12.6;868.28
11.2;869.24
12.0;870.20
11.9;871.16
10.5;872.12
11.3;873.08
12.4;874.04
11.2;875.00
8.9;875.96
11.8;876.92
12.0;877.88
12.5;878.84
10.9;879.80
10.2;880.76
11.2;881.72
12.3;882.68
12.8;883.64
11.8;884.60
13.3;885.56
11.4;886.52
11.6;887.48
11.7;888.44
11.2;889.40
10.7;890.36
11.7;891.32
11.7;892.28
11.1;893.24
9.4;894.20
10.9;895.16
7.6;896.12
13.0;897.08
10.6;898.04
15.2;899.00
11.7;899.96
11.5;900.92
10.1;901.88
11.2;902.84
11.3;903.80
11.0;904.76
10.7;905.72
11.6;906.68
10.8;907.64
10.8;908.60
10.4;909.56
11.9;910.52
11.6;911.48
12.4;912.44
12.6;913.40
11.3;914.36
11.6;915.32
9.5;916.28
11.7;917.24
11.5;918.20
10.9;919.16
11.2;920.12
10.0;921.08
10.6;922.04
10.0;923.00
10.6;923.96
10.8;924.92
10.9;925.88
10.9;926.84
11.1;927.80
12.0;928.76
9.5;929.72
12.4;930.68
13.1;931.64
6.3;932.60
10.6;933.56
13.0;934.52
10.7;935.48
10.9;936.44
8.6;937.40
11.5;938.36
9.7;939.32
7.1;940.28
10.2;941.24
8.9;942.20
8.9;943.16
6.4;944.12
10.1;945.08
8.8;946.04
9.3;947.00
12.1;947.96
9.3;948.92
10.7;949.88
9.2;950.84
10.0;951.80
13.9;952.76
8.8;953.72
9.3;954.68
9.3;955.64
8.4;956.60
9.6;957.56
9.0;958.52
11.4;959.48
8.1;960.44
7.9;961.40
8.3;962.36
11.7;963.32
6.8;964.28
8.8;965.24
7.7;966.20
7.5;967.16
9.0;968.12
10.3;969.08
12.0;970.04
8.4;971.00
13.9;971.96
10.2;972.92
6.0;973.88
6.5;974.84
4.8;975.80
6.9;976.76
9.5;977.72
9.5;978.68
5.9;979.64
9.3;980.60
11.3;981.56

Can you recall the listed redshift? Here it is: 0.14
